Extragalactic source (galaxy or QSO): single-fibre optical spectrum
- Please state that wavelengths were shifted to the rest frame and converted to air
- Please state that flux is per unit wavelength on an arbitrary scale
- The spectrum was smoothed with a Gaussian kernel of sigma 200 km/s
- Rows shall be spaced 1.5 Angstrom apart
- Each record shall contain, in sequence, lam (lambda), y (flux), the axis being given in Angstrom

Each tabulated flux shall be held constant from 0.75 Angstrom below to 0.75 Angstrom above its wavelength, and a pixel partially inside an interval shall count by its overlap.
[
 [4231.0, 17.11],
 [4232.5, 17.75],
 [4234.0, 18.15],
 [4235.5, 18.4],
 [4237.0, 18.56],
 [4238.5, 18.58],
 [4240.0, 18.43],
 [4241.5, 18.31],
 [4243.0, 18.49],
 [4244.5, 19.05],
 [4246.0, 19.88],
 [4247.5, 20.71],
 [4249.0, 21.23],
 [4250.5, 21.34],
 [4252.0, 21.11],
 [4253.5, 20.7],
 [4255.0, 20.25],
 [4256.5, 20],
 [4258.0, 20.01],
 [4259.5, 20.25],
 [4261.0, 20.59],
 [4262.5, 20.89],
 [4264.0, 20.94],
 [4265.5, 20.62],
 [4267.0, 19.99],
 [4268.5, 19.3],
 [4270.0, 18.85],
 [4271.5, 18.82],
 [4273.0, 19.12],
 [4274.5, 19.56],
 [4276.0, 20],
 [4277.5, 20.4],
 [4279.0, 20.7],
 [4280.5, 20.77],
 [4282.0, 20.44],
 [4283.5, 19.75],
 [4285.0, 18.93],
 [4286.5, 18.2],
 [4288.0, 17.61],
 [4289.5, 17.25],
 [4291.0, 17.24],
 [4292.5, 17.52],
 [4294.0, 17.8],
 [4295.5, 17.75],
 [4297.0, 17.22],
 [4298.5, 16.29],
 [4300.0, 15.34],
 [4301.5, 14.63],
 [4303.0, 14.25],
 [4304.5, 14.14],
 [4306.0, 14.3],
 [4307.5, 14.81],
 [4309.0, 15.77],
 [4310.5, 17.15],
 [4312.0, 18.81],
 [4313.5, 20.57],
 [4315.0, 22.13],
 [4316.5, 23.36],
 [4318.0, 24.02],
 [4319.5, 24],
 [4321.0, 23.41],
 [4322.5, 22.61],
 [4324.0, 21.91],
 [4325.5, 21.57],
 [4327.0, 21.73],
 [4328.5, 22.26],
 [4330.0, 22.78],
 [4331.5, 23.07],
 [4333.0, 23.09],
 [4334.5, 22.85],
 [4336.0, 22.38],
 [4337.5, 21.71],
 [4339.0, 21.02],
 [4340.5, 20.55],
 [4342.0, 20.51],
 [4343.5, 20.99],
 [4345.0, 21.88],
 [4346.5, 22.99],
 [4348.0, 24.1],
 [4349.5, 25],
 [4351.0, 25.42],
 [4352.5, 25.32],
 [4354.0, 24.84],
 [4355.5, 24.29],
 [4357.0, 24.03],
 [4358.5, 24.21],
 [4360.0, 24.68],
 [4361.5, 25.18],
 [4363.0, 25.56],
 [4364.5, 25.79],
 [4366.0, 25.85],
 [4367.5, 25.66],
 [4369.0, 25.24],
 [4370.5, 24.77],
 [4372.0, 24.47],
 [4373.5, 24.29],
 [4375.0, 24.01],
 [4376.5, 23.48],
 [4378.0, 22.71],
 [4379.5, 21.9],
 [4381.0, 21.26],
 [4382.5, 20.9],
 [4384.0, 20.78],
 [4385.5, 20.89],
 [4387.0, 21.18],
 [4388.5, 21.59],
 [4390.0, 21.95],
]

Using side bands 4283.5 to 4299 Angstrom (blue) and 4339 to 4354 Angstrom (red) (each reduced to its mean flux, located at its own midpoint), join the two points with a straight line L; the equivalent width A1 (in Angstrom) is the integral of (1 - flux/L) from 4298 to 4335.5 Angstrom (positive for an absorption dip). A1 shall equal 0.8 Angstrom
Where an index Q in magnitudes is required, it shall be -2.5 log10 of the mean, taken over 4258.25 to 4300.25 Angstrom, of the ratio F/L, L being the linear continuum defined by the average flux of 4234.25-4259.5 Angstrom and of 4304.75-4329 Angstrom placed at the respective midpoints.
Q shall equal 0.05 mag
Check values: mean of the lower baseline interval 19.7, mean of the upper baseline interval 20.4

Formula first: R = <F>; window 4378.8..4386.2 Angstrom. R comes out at 21.1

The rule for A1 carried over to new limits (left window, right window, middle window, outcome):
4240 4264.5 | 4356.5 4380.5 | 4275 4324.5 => 7.18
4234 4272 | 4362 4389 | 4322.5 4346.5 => 0.25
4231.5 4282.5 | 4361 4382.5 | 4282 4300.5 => 2.93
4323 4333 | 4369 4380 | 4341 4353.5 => -0.18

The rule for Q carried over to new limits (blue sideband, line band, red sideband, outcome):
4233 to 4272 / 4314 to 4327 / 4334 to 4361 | -0.03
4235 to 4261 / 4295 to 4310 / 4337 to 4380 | 0.37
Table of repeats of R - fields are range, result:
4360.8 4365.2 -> 25.5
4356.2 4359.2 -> 24.1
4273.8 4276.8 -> 19.8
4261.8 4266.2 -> 20.8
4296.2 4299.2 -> 16.8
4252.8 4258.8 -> 20.2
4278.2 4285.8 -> 20.1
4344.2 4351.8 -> 23.9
